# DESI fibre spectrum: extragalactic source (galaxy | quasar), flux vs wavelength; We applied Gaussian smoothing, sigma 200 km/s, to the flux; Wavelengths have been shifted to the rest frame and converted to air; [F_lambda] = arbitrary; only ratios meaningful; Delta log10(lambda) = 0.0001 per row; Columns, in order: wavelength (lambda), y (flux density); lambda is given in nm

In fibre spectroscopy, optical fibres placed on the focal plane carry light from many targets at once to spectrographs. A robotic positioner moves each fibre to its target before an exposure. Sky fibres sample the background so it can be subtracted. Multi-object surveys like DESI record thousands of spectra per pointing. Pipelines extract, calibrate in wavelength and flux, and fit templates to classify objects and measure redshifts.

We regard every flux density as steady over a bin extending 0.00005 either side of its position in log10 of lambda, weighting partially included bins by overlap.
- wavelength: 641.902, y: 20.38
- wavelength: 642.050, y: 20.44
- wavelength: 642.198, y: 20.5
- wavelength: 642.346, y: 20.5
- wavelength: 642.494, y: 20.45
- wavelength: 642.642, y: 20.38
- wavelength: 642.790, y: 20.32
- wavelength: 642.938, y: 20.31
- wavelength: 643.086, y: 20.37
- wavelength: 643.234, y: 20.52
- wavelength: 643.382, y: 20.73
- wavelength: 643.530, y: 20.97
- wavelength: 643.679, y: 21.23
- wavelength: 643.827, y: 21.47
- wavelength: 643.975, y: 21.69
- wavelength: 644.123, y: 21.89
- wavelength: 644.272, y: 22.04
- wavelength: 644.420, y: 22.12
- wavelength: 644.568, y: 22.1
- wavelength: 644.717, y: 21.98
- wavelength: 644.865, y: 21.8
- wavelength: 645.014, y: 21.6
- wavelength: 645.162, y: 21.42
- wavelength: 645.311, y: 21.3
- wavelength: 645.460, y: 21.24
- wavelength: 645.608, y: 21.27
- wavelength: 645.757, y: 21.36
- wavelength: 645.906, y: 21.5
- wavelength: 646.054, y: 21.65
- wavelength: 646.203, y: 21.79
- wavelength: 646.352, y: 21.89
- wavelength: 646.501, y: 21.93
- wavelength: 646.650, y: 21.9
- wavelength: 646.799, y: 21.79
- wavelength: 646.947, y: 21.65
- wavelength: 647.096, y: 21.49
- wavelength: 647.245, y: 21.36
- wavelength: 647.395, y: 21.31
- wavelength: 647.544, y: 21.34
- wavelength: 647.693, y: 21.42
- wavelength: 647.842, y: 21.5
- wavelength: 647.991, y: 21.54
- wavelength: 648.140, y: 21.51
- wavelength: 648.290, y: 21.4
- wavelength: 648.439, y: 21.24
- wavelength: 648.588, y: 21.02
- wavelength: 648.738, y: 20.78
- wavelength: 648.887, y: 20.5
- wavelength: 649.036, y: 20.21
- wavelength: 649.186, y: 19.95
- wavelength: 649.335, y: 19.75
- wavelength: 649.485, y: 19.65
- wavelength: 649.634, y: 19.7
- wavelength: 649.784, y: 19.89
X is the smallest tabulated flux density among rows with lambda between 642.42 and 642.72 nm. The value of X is 20.38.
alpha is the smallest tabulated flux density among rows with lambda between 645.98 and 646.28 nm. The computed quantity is 21.65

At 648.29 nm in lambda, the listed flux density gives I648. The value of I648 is 21.4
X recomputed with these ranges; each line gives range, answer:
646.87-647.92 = 21.31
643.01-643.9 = 20.37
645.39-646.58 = 21.24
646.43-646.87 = 21.79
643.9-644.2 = 21.69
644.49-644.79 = 21.98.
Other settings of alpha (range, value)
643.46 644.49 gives 20.97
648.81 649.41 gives 19.75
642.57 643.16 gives 20.31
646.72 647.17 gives 21.49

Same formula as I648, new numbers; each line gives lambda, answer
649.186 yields 19.95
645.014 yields 21.6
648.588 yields 21.02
